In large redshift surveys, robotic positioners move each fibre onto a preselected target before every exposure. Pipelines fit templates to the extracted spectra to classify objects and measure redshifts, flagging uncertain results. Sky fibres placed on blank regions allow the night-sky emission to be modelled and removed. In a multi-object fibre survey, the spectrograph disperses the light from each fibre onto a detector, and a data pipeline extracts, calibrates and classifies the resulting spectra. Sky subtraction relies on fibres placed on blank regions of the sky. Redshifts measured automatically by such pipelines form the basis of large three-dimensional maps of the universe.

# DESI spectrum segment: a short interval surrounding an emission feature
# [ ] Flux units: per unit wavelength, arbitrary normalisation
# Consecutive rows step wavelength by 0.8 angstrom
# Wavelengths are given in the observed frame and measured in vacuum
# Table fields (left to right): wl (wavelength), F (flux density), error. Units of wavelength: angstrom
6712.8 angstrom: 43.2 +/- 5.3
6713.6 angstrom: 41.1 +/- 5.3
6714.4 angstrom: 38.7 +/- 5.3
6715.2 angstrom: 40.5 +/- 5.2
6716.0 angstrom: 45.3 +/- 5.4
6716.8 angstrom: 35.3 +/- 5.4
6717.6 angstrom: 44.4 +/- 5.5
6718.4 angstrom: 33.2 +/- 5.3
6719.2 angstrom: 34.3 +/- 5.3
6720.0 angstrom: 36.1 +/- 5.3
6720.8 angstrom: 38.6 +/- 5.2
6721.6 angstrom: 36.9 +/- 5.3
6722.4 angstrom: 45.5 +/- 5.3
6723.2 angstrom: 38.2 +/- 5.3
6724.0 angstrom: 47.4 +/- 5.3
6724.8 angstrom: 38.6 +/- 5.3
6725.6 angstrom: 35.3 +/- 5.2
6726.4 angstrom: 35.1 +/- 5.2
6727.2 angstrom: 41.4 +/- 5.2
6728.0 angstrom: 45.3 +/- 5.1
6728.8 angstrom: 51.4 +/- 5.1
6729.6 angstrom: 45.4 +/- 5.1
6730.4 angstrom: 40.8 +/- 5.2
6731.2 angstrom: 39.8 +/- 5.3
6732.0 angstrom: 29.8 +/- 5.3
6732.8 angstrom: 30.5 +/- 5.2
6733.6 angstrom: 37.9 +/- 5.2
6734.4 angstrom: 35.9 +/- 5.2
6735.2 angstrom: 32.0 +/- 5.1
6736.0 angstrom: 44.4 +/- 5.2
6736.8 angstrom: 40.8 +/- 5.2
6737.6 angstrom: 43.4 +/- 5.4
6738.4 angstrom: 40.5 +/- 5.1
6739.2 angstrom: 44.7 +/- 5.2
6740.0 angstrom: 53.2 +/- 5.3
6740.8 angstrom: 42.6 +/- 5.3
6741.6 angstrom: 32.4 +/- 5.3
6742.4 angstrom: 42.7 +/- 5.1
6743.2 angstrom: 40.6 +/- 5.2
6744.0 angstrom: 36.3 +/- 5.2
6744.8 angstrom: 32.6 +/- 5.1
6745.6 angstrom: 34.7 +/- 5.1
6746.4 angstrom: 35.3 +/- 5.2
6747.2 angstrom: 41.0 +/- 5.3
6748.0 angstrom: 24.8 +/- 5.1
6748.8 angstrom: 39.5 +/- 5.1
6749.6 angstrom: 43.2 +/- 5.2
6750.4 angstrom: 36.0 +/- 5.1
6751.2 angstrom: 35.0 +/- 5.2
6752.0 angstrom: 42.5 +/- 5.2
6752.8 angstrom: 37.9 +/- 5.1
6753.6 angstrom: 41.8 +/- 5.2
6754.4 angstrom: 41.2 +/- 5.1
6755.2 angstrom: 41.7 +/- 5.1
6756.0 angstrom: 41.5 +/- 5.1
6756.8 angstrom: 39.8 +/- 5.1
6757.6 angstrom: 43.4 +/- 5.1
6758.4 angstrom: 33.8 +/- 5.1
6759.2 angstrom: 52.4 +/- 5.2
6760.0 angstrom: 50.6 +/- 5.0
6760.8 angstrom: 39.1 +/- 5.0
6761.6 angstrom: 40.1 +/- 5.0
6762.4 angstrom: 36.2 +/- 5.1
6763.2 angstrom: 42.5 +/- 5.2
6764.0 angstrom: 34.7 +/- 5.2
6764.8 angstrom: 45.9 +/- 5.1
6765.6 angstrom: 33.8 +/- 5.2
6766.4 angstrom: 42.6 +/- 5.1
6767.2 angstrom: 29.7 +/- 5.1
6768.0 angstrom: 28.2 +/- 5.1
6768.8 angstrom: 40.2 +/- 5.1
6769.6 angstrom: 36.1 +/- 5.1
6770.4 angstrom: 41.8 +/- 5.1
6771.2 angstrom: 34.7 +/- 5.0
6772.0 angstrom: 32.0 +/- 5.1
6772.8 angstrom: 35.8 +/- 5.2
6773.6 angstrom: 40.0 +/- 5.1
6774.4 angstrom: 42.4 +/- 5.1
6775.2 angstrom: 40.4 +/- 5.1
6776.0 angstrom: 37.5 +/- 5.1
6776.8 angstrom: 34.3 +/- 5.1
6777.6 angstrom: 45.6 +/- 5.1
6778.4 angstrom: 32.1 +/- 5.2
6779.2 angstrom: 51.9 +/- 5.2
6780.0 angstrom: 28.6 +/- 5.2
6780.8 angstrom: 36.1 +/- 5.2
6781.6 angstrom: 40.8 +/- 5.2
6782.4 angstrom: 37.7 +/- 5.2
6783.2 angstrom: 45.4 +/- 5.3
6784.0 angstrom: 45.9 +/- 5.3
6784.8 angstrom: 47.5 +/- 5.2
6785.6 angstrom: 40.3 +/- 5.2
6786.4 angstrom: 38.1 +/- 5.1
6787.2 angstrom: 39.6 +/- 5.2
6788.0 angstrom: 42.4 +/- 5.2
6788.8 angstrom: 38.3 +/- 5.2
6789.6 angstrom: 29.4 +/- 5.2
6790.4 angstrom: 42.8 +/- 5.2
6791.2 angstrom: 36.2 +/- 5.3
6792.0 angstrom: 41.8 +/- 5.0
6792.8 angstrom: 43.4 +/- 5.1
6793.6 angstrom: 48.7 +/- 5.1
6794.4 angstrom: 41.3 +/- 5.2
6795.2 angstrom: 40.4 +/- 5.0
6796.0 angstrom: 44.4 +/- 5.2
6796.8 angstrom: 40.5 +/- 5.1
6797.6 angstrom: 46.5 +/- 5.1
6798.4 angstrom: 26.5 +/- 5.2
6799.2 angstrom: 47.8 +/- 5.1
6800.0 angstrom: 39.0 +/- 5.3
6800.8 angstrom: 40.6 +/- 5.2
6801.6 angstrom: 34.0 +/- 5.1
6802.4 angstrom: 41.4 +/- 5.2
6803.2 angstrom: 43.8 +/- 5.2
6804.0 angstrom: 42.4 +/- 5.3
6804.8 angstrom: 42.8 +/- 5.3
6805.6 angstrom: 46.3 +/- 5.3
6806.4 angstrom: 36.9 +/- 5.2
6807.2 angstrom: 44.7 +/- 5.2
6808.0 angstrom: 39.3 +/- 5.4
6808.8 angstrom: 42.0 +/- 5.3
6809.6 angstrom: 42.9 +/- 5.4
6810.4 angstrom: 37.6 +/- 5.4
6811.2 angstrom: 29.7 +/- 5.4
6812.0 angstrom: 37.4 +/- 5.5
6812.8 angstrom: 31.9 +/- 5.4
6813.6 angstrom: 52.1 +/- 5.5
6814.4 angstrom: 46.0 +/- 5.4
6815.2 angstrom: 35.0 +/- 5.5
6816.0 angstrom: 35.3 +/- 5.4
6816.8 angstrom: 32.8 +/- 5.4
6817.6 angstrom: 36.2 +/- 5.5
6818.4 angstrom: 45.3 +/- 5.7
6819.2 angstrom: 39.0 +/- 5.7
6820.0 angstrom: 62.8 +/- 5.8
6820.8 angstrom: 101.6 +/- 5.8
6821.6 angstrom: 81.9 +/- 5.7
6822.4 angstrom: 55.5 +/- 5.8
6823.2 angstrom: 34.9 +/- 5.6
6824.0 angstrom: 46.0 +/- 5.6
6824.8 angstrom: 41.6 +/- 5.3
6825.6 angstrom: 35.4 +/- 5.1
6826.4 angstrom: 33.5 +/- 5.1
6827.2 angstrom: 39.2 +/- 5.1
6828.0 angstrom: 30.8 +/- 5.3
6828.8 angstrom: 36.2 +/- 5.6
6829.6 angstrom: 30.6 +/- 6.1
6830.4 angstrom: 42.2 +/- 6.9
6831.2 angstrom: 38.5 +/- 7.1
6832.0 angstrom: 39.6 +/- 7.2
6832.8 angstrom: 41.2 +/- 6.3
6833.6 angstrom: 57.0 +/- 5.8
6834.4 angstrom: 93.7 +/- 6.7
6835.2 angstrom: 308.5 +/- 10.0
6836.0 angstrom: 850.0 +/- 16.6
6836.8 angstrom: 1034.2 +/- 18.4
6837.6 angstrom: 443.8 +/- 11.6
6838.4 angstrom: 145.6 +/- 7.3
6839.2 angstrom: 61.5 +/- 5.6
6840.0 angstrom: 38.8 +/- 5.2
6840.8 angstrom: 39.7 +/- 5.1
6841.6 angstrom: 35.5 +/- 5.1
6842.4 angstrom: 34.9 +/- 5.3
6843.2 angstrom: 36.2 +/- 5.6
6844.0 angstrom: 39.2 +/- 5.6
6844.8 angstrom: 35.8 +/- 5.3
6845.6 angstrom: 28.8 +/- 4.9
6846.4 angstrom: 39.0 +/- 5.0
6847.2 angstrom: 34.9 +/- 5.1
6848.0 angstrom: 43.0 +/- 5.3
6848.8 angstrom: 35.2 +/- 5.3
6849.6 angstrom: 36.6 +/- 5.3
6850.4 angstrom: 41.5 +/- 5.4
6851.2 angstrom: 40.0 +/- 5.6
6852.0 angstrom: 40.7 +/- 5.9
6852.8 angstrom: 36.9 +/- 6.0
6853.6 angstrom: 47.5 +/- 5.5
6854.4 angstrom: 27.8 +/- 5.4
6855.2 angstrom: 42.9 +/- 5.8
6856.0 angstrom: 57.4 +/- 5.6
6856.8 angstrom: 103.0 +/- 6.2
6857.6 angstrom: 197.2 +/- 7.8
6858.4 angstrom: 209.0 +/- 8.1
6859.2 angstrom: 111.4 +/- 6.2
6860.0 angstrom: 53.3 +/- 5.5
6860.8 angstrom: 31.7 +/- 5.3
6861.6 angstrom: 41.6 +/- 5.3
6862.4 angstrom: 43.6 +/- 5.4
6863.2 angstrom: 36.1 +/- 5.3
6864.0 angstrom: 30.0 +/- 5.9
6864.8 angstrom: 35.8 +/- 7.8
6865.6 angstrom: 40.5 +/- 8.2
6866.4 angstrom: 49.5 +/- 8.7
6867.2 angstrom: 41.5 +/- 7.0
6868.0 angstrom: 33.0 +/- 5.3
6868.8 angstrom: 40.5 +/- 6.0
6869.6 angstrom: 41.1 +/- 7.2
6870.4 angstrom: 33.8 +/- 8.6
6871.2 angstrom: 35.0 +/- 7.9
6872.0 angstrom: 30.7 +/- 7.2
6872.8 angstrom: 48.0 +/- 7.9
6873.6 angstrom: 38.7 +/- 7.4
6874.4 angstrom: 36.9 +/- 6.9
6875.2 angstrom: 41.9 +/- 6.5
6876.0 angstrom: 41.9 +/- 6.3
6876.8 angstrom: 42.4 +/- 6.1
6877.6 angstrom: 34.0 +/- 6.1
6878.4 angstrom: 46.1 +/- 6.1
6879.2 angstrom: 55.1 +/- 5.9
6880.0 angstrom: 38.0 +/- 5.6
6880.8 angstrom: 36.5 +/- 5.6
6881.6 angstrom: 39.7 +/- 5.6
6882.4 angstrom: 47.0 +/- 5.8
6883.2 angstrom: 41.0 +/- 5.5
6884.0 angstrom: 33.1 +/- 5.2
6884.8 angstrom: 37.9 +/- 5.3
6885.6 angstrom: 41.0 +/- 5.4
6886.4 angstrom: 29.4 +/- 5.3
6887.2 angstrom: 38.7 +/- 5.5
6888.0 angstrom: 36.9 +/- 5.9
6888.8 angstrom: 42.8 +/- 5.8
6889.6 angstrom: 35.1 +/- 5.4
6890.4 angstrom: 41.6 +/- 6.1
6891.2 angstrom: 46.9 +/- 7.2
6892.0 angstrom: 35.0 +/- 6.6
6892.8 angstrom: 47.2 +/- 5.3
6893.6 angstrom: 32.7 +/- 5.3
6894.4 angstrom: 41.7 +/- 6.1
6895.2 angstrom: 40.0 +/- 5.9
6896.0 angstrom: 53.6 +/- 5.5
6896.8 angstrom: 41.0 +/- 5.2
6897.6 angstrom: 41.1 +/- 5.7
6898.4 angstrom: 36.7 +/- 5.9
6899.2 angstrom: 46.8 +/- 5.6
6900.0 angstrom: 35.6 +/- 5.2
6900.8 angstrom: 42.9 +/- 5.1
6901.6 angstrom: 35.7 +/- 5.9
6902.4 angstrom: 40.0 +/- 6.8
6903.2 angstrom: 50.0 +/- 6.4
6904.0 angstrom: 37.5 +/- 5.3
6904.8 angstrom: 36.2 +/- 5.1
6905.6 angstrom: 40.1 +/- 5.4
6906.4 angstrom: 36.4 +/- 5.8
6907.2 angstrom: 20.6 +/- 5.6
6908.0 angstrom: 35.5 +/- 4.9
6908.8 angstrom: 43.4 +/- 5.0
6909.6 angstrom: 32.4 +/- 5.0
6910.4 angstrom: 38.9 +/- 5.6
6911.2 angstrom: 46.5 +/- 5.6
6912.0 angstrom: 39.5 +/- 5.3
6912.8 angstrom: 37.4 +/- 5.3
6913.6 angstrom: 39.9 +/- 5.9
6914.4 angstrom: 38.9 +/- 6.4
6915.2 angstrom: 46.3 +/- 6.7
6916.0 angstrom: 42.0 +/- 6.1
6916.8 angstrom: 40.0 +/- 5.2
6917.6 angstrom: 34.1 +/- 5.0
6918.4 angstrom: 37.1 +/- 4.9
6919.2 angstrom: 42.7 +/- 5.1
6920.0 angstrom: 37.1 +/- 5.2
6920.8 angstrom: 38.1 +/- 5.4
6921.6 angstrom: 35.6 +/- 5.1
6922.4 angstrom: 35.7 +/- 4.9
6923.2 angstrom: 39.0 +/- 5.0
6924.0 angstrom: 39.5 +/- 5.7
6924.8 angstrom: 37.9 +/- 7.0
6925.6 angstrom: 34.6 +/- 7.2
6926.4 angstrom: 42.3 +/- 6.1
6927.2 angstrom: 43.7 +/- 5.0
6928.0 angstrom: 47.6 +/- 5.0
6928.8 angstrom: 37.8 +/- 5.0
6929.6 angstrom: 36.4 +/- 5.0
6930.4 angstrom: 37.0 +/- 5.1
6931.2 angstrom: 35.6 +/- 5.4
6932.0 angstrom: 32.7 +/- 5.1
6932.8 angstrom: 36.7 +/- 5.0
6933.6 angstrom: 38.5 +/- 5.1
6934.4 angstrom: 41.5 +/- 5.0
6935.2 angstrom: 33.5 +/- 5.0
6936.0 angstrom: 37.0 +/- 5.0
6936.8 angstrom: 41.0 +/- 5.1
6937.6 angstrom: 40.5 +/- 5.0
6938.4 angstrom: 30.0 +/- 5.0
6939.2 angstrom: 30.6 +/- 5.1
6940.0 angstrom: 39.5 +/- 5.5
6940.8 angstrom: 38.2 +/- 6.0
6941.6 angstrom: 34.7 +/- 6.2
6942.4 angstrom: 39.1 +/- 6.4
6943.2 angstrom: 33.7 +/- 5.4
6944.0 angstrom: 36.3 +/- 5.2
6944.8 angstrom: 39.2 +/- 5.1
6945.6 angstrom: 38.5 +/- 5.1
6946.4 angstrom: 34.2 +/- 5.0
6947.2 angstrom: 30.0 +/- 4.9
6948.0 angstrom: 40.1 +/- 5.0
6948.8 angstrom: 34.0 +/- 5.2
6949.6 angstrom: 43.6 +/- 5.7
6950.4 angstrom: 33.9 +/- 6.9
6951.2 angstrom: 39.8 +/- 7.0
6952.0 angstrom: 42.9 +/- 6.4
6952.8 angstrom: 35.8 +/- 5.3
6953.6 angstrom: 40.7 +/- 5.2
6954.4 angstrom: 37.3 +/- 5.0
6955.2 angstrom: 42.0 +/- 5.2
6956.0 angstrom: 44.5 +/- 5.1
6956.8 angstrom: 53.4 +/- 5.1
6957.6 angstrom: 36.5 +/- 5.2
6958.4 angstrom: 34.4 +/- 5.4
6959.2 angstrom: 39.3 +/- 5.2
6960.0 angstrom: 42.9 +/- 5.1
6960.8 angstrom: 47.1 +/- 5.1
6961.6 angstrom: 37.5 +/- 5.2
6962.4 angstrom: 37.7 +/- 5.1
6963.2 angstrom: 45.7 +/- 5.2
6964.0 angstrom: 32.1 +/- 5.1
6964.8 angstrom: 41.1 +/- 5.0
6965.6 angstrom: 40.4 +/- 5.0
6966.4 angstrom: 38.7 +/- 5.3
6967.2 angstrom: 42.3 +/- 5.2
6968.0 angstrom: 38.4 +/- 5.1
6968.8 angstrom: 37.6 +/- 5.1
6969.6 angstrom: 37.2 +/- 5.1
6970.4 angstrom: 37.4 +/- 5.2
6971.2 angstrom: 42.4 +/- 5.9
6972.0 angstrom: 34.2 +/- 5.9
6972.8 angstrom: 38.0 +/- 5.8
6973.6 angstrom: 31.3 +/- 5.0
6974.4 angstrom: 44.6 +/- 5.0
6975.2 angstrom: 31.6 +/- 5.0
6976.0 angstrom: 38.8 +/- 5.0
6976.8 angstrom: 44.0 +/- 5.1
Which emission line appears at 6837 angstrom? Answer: H-alpha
